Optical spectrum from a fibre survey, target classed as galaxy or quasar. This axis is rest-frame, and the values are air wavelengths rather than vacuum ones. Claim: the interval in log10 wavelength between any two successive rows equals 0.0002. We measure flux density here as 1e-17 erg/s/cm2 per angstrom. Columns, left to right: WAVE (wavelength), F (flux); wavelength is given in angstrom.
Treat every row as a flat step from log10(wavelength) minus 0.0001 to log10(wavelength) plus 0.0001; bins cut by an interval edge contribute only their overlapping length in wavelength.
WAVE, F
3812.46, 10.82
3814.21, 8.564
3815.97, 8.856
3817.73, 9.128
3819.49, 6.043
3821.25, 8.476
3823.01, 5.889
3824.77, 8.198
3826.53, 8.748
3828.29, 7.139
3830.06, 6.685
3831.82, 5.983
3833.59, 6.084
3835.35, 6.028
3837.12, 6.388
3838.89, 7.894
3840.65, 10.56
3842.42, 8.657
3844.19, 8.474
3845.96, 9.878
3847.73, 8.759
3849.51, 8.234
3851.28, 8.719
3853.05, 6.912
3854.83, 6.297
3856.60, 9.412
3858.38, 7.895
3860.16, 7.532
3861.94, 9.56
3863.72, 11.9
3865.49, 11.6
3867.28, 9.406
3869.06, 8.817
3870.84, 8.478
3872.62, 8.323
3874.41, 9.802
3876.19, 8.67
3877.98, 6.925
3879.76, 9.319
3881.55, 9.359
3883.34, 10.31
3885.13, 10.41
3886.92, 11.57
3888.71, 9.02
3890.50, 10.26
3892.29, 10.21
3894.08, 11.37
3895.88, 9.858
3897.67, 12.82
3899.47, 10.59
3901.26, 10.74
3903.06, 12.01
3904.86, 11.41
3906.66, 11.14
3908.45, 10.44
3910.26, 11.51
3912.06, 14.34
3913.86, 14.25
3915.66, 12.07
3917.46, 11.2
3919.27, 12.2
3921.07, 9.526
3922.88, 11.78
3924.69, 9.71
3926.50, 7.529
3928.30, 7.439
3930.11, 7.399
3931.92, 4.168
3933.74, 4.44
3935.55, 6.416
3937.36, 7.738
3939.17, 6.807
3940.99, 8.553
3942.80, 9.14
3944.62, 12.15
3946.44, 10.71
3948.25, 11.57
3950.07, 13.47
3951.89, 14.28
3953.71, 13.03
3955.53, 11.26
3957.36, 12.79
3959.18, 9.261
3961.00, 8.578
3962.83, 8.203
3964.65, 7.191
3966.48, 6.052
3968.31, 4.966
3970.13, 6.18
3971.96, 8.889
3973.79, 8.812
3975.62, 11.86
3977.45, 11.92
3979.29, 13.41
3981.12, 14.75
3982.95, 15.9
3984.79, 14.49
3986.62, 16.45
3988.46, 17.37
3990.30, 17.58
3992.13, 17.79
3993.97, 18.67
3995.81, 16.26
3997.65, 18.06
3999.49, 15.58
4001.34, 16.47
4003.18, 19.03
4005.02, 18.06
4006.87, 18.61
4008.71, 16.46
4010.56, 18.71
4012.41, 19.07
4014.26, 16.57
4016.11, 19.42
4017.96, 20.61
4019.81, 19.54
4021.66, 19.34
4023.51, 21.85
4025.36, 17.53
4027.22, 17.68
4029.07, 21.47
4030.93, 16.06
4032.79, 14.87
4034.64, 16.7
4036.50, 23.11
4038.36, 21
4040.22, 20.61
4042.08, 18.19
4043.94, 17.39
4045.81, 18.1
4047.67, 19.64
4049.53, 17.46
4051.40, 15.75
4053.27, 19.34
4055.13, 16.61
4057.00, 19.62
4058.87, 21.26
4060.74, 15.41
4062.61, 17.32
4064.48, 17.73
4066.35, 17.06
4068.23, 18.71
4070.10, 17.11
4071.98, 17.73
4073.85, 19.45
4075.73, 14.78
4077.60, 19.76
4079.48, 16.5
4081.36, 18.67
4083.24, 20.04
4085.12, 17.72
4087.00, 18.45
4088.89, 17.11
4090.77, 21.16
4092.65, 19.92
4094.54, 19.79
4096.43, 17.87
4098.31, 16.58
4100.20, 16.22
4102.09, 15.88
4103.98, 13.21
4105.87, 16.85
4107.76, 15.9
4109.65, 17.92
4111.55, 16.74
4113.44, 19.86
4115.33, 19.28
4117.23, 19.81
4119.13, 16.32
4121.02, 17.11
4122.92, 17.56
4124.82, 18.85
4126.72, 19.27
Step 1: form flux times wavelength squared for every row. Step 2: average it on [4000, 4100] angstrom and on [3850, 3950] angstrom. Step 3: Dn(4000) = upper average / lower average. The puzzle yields 2.04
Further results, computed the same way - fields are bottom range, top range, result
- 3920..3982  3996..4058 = 2.03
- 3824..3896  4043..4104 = 2.27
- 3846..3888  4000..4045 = 2.22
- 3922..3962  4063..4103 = 2.04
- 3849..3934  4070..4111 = 2.00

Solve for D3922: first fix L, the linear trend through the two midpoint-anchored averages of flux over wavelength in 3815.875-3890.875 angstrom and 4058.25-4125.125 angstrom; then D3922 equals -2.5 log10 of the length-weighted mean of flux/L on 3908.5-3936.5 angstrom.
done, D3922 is 0.16 mag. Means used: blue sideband 8.51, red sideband 17.8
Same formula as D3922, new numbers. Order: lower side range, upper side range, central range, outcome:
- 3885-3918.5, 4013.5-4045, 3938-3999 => 0.27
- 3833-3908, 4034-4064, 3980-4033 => -0.09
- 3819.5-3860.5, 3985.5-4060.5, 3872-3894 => 0.07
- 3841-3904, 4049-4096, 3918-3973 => 0.36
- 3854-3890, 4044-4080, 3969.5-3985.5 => 0.19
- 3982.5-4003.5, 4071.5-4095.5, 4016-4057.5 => -0.06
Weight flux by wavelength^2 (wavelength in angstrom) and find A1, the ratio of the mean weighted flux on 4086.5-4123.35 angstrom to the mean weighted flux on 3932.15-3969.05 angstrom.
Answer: 2.06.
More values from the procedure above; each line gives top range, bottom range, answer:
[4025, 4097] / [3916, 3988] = 1.92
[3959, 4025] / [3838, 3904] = 1.67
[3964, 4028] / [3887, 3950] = 1.60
